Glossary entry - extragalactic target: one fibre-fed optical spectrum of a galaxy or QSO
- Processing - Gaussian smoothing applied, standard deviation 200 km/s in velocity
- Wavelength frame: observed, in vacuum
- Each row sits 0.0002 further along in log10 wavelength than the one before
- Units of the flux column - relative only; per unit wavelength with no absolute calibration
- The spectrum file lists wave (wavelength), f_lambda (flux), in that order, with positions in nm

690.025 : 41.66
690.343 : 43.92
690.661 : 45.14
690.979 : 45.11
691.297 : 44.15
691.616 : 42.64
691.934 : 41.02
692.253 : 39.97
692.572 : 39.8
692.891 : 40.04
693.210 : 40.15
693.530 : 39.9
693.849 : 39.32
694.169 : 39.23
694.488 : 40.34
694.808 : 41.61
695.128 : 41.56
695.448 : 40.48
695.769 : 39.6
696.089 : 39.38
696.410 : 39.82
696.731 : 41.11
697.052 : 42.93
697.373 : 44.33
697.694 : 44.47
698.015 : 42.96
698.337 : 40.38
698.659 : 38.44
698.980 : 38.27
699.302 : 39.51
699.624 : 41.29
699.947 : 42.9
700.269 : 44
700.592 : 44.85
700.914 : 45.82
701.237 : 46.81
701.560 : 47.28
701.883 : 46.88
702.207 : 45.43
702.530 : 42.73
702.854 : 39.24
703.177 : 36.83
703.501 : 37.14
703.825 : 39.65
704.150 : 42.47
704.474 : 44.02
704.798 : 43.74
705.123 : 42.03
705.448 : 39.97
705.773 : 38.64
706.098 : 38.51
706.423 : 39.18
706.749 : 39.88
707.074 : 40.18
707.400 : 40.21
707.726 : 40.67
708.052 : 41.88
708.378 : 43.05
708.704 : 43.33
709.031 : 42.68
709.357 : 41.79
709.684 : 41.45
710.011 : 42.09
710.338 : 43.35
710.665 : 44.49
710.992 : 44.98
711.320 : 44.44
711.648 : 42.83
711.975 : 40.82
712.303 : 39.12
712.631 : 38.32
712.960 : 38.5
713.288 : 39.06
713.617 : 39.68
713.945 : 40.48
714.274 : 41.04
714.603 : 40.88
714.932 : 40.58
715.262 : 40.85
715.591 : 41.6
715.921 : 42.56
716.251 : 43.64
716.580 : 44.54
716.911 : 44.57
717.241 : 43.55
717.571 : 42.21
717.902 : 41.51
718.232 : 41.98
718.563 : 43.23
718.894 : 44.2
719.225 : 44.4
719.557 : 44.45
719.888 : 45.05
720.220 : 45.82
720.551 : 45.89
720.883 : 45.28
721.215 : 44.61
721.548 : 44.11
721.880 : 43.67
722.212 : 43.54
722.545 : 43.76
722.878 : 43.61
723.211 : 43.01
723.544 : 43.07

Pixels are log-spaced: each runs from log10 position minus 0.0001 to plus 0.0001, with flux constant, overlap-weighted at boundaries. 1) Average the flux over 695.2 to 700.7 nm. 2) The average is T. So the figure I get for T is 41.4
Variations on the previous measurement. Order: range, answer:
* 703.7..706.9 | 40.8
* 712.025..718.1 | 41.3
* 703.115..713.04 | 41.2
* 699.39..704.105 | 42.8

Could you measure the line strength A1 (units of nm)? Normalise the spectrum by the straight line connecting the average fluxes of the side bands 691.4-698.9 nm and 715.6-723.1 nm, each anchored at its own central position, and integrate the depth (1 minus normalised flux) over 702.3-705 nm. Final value 0.07 nm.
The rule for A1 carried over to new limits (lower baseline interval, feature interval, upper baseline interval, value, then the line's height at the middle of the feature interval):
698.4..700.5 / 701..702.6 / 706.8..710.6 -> -0.19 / 41.1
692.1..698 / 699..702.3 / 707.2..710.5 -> -0.23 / 41.3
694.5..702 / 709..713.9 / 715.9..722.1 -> 0.21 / 43.4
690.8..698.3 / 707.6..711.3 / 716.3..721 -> 0.02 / 43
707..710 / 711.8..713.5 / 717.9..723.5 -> 0.13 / 42.5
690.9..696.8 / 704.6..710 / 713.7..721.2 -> 0.12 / 42.1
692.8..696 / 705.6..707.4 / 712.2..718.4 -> 0.07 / 40.9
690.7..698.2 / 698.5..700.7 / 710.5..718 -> 0.01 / 41.5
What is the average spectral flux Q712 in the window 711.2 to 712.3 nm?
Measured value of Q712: 42.1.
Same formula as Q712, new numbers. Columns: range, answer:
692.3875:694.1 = 39.8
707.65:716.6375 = 41.7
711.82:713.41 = 39.2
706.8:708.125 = 40.6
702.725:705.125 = 40.6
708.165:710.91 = 42.8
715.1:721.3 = 43.7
